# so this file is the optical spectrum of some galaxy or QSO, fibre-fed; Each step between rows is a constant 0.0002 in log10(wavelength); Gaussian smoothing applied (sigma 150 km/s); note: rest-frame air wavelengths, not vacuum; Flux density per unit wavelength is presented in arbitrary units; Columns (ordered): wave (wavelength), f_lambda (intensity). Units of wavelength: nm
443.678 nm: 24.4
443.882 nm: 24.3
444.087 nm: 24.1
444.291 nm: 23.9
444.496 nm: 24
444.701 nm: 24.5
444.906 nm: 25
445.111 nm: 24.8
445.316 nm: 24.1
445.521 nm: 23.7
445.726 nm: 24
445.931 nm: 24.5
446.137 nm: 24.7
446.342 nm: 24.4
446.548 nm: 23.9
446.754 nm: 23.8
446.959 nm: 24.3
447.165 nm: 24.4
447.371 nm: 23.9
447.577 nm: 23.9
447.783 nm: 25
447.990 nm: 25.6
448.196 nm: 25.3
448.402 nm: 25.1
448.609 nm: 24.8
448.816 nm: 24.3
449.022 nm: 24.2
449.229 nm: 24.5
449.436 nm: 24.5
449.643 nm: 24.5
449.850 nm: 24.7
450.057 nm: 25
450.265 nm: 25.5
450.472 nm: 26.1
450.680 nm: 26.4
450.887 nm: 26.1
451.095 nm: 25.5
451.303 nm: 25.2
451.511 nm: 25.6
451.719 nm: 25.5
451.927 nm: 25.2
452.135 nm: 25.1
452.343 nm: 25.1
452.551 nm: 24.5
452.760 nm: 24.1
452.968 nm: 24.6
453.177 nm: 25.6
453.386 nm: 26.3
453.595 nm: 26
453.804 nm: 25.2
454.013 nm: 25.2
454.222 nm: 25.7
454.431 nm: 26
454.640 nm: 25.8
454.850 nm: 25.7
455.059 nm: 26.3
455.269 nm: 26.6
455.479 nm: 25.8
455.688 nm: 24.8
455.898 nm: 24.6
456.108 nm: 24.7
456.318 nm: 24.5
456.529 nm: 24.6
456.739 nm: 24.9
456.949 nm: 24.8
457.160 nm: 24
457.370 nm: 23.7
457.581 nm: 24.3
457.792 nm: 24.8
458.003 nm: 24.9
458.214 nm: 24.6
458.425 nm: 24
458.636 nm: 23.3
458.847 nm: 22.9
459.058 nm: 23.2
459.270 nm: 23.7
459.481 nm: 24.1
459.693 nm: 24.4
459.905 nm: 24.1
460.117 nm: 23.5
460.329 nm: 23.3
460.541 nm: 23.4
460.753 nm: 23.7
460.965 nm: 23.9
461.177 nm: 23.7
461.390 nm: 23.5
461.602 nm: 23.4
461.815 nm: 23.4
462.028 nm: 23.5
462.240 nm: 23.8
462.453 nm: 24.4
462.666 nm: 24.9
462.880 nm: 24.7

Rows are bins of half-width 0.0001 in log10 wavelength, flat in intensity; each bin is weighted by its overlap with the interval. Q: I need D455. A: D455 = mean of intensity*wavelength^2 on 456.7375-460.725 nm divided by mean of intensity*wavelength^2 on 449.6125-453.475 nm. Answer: 1.0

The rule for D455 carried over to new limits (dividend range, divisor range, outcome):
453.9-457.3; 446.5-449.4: 1.06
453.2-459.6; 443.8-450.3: 1.06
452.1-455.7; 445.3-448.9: 1.08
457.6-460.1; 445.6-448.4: 1.03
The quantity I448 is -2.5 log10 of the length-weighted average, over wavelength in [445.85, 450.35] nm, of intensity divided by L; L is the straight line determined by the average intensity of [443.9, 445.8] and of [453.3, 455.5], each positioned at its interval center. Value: 0.01 mag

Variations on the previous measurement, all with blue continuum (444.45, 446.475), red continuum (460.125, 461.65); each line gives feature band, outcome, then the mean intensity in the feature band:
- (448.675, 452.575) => -0.05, 25.1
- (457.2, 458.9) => -0.02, 24.1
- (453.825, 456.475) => -0.07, 25.4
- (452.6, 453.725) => -0.06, 25.3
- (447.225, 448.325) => -0.02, 24.7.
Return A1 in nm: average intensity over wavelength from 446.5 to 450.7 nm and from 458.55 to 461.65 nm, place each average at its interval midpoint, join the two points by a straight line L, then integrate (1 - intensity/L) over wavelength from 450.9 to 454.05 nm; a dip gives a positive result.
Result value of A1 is -0.12 nm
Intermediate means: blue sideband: 24.7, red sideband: 23.6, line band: 25.3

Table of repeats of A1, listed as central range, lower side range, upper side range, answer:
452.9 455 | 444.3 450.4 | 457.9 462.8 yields -0.13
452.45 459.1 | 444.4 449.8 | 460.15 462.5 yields -0.26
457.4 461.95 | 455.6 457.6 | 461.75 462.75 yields 0.08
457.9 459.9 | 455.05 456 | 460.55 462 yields 0.04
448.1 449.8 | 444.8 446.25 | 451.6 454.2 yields 0.01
